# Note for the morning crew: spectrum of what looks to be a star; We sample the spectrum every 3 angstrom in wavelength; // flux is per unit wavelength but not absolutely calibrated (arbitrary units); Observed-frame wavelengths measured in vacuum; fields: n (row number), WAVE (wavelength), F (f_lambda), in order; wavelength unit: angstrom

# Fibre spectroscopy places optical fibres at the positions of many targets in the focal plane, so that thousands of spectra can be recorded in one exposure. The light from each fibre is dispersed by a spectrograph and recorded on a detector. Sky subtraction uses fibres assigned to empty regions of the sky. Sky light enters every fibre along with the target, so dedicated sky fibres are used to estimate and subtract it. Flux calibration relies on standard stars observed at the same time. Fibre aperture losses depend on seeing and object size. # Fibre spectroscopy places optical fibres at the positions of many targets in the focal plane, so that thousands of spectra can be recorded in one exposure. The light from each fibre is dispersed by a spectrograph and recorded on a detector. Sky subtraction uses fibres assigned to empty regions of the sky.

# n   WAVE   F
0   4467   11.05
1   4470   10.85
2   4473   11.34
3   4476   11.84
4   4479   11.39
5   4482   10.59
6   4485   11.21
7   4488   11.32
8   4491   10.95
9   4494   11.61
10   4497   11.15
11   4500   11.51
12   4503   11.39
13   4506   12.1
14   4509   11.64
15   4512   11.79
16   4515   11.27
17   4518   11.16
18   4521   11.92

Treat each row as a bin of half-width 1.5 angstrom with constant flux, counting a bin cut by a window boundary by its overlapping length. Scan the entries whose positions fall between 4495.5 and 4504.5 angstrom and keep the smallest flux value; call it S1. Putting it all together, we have 11.15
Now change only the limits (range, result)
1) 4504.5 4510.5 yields 11.64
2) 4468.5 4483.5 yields 10.59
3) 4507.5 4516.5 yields 11.27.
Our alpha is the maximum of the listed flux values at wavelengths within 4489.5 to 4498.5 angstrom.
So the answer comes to 11.61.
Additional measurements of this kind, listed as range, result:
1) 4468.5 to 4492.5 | 11.84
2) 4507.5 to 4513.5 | 11.79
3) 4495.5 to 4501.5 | 11.51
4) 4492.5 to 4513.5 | 12.1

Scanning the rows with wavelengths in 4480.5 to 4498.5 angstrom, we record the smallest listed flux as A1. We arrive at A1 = 10.59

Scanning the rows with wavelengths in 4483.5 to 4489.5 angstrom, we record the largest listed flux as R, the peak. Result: 11.32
